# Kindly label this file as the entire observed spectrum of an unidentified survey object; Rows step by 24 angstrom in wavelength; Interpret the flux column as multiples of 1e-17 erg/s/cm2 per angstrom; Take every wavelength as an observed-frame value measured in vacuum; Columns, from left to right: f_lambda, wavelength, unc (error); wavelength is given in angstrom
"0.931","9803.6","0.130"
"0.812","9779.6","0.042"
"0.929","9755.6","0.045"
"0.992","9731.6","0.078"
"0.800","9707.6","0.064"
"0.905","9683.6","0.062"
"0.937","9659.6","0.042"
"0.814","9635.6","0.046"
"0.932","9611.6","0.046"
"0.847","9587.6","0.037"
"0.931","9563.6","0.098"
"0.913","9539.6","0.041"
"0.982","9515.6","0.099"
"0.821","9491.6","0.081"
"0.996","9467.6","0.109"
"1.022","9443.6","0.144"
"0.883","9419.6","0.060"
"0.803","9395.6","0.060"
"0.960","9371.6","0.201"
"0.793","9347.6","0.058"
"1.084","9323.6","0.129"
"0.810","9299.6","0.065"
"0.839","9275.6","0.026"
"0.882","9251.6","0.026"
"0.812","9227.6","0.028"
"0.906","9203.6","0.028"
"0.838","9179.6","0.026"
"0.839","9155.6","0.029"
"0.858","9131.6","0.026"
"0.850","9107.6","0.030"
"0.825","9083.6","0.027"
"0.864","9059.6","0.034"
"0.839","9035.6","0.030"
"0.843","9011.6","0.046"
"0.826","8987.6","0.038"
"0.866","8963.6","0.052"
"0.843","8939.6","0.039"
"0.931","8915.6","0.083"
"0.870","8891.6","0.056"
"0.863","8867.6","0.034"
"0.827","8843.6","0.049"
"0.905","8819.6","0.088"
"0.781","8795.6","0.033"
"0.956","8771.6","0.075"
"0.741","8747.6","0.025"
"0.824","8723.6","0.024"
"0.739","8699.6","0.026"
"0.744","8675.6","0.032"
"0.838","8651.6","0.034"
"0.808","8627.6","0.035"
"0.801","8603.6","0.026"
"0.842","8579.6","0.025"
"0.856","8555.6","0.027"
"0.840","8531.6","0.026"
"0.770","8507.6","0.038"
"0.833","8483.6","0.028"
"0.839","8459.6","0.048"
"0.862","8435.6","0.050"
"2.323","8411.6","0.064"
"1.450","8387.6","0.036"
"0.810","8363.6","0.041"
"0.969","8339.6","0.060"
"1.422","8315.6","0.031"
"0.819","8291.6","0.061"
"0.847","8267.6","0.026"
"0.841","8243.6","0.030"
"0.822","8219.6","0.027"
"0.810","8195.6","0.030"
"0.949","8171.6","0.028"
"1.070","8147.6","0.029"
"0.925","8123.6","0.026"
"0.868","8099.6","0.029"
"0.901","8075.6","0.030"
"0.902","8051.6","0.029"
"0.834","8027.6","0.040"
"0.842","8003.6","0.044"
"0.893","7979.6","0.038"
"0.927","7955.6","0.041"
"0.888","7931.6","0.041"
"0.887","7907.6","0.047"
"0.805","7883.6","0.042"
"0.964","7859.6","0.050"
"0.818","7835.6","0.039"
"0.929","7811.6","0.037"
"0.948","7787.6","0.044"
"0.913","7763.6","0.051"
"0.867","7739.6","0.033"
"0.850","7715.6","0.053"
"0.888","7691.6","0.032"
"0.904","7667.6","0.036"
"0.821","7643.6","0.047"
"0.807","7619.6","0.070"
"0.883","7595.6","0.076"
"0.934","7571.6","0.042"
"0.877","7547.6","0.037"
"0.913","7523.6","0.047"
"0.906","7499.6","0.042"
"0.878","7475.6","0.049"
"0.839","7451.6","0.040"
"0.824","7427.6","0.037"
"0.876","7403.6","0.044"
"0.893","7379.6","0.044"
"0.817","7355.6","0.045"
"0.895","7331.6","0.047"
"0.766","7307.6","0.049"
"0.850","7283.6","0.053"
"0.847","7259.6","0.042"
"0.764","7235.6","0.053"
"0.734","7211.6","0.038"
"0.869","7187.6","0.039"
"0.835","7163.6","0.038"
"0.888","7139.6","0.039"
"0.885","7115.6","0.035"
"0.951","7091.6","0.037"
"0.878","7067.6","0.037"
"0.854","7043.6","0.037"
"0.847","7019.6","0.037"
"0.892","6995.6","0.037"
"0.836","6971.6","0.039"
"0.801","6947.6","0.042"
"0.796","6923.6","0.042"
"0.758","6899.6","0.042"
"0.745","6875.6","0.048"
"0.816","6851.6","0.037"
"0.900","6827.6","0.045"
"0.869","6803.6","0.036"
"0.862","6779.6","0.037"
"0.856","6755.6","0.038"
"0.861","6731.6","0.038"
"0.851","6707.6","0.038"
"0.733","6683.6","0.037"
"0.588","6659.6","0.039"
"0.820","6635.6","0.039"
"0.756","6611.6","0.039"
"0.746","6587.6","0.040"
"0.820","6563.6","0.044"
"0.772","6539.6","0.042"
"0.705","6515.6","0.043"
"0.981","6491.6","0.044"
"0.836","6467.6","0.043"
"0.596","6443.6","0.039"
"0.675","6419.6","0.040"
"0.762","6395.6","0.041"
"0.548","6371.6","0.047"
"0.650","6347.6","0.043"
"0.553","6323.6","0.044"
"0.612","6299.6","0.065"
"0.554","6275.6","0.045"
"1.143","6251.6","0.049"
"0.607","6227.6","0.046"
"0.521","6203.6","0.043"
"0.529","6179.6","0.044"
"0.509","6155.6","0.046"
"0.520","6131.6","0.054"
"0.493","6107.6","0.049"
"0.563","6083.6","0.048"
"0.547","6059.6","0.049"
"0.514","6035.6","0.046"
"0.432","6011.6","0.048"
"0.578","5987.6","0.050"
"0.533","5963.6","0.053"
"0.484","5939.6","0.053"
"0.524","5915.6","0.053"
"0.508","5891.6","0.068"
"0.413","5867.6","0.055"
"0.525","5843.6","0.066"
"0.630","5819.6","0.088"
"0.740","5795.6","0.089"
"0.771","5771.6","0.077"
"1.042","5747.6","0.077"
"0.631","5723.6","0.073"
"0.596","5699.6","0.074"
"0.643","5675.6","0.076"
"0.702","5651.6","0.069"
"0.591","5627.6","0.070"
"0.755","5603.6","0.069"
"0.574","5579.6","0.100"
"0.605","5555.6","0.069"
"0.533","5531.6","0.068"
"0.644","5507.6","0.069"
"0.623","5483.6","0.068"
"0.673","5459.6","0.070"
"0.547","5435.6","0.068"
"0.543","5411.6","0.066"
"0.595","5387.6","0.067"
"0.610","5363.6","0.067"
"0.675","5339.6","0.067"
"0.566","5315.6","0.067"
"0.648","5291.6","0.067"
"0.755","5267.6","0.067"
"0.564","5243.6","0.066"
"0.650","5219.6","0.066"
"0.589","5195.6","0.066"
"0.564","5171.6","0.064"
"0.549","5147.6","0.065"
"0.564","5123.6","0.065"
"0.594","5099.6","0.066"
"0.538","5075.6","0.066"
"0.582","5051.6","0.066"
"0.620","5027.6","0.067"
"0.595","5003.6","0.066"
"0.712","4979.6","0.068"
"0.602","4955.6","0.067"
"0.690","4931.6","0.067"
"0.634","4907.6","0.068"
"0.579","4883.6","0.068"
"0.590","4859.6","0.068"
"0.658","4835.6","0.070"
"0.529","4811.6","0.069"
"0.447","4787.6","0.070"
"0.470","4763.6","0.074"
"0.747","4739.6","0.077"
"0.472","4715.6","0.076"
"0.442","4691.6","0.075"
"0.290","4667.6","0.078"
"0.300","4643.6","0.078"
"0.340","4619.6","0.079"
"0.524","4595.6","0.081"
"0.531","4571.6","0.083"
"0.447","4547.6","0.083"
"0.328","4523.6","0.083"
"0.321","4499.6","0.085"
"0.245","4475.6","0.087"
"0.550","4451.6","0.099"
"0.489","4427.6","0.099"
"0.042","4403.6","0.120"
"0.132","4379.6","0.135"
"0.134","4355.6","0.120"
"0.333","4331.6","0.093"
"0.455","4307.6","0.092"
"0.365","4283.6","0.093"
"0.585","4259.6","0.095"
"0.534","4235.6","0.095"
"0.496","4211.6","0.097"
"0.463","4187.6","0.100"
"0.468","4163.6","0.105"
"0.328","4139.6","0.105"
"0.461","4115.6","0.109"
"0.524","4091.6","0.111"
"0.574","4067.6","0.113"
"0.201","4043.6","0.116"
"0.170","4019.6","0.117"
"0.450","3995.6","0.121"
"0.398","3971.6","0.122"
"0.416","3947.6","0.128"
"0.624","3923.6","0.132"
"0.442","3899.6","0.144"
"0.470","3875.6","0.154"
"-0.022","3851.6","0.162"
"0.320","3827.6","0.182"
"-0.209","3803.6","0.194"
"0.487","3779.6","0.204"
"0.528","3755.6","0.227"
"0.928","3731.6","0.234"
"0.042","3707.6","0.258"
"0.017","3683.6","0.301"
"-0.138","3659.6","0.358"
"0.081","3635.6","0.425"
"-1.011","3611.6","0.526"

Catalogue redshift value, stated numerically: 0.68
